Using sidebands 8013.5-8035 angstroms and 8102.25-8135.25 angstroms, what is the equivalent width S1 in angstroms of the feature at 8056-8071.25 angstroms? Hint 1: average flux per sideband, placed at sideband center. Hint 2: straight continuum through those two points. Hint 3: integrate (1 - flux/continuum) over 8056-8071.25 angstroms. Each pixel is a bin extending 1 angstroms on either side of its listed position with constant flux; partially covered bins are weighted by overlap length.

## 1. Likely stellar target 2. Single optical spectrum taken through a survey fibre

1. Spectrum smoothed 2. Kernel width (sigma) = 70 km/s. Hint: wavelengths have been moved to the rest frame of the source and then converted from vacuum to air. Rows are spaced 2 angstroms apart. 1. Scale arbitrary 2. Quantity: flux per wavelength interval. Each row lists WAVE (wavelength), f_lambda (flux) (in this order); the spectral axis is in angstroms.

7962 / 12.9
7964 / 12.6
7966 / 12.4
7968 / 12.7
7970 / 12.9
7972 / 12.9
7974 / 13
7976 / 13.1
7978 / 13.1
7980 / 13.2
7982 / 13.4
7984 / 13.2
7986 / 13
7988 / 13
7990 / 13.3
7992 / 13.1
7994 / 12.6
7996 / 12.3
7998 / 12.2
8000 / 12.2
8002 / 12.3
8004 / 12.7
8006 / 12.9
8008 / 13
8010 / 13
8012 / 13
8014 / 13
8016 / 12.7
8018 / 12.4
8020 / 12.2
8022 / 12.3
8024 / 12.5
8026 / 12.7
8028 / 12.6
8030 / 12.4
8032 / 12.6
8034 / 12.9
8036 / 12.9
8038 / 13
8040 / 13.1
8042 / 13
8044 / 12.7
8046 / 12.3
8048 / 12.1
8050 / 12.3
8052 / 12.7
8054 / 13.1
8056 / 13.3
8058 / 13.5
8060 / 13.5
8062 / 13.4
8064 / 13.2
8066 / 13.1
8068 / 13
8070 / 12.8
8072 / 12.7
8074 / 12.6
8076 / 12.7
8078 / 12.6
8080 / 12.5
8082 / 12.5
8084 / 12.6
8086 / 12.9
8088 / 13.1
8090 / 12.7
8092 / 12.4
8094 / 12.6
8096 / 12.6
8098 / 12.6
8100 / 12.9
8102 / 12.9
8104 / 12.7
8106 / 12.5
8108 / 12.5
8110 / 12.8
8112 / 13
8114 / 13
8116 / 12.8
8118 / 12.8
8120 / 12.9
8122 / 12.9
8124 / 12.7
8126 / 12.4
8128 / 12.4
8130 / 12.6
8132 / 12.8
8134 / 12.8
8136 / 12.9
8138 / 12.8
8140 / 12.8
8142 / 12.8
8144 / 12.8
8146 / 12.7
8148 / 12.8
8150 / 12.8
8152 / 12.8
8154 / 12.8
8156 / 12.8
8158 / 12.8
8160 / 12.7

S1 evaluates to -0.7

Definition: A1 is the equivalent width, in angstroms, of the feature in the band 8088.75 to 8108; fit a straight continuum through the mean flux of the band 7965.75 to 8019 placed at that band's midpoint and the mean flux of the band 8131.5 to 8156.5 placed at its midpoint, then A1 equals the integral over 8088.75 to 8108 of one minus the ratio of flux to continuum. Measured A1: 0.2 angstroms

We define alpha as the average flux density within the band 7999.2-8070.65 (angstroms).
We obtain 12.8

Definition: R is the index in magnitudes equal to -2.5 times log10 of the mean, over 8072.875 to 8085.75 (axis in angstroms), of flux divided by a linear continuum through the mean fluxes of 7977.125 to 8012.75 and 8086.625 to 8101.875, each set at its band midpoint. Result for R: 0.012 mag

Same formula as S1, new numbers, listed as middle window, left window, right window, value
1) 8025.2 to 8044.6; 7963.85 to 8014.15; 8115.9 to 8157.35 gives 0.0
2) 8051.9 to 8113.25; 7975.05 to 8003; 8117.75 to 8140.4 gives -0.3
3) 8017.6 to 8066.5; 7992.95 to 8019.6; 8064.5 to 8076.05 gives -0.2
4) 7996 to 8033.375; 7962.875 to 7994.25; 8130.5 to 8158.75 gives 1.0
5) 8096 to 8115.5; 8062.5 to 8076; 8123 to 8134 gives -0.1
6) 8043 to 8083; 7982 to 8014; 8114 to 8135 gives -0.2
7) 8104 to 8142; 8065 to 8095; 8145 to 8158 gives 0.0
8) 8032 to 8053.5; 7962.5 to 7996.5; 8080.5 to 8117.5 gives 0.2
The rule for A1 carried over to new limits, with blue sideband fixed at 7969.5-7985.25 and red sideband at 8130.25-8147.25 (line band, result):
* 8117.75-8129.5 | 0.1 angstroms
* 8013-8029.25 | 0.6 angstroms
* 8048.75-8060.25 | -0.1 angstroms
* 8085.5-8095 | 0.1 angstroms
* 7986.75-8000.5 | 0.4 angstroms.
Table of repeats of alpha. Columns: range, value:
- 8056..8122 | 12.8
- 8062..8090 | 12.8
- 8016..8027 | 12.4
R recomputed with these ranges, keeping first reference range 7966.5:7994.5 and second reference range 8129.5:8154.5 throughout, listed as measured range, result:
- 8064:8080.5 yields 0.01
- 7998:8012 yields 0.03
